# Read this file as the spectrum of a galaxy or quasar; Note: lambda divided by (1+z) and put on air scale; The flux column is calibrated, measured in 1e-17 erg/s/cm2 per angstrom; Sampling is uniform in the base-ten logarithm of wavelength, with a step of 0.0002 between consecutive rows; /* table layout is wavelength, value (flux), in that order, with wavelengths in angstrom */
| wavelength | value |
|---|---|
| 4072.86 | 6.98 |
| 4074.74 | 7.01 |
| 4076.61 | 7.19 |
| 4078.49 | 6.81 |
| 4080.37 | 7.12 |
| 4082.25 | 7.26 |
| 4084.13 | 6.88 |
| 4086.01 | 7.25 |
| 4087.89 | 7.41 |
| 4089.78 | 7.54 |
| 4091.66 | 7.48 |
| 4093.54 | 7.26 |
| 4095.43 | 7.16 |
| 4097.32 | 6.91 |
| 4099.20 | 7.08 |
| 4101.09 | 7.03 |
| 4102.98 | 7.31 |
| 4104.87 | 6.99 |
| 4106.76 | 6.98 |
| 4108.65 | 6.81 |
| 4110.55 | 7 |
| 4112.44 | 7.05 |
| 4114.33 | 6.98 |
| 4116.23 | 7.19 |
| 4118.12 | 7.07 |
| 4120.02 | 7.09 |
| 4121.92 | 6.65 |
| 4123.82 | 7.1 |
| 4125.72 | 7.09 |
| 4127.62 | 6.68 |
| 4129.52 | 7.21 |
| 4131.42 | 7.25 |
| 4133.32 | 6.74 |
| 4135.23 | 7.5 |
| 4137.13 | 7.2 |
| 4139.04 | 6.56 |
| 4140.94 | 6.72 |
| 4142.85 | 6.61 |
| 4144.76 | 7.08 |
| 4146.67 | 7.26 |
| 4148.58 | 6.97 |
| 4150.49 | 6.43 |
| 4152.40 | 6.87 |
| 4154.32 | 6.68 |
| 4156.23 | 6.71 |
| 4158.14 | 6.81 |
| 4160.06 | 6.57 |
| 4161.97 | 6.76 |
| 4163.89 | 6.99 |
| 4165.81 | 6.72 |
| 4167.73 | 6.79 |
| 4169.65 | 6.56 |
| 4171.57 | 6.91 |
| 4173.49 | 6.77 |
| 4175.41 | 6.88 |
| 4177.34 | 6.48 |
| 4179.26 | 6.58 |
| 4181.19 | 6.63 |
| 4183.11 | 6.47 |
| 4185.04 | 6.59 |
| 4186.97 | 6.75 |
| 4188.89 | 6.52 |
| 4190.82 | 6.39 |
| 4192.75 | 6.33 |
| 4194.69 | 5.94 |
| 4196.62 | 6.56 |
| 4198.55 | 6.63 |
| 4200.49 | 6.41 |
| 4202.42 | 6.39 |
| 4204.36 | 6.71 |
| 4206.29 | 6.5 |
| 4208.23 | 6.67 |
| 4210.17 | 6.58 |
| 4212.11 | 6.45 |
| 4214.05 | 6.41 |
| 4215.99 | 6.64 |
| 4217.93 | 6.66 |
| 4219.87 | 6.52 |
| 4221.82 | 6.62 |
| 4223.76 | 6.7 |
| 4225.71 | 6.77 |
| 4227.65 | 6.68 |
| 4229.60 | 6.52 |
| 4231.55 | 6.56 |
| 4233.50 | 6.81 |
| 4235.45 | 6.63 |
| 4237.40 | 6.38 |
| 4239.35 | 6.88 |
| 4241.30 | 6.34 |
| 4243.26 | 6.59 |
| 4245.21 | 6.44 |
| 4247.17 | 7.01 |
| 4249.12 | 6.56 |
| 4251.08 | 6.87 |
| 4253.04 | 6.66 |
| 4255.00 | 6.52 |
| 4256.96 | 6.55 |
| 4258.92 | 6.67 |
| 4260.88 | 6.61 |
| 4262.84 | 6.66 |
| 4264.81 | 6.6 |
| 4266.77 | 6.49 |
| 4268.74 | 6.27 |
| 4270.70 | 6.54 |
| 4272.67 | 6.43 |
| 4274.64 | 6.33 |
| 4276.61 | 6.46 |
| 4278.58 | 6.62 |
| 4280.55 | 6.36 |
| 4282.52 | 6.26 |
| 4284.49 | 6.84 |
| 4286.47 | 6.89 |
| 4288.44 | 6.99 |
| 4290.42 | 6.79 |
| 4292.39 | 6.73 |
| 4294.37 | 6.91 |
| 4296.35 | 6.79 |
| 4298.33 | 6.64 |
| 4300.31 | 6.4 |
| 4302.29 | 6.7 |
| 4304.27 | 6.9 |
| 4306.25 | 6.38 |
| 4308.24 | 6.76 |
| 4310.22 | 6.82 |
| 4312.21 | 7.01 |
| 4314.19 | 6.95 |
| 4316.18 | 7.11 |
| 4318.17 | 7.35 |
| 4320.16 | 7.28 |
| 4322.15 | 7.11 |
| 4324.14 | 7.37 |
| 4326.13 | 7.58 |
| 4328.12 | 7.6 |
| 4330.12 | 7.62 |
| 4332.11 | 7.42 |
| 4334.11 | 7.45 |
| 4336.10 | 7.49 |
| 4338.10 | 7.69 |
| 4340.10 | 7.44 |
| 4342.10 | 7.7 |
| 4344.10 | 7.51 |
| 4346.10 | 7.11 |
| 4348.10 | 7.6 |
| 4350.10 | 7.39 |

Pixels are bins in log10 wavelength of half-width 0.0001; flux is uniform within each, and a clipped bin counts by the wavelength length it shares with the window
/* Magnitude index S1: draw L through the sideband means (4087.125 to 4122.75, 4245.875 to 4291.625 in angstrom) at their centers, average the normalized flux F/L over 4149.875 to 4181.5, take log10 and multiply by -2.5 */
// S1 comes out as 0.03 mag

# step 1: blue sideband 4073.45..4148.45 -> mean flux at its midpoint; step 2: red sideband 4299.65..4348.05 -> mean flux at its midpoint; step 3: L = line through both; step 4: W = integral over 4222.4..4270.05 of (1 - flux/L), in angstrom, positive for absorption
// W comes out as 3.6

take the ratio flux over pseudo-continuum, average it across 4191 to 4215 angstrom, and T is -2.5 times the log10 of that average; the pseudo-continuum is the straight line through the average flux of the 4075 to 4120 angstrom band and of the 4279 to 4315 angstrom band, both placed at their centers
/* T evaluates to 0.07 mag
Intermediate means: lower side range 7.12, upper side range 6.73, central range 6.46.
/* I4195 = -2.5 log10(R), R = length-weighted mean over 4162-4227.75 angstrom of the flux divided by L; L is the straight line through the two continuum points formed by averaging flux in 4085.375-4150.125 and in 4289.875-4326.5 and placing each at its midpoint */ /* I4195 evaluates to 0.06 mag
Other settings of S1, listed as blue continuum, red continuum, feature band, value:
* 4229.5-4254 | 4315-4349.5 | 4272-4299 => 0.060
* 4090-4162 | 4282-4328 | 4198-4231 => 0.059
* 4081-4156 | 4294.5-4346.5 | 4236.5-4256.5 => 0.077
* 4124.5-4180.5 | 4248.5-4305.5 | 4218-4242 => 0.013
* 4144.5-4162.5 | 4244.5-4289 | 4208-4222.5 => 0.021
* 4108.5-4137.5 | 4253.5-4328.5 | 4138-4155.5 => 0.032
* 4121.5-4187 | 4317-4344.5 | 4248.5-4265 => 0.088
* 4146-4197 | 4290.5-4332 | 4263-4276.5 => 0.073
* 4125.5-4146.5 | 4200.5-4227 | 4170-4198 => 0.029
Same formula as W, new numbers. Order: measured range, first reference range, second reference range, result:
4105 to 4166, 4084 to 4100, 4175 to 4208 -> 0.0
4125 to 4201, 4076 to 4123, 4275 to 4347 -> 3.6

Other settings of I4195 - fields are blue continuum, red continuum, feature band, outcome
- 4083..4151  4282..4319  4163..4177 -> 0.030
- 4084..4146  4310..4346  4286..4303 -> 0.087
